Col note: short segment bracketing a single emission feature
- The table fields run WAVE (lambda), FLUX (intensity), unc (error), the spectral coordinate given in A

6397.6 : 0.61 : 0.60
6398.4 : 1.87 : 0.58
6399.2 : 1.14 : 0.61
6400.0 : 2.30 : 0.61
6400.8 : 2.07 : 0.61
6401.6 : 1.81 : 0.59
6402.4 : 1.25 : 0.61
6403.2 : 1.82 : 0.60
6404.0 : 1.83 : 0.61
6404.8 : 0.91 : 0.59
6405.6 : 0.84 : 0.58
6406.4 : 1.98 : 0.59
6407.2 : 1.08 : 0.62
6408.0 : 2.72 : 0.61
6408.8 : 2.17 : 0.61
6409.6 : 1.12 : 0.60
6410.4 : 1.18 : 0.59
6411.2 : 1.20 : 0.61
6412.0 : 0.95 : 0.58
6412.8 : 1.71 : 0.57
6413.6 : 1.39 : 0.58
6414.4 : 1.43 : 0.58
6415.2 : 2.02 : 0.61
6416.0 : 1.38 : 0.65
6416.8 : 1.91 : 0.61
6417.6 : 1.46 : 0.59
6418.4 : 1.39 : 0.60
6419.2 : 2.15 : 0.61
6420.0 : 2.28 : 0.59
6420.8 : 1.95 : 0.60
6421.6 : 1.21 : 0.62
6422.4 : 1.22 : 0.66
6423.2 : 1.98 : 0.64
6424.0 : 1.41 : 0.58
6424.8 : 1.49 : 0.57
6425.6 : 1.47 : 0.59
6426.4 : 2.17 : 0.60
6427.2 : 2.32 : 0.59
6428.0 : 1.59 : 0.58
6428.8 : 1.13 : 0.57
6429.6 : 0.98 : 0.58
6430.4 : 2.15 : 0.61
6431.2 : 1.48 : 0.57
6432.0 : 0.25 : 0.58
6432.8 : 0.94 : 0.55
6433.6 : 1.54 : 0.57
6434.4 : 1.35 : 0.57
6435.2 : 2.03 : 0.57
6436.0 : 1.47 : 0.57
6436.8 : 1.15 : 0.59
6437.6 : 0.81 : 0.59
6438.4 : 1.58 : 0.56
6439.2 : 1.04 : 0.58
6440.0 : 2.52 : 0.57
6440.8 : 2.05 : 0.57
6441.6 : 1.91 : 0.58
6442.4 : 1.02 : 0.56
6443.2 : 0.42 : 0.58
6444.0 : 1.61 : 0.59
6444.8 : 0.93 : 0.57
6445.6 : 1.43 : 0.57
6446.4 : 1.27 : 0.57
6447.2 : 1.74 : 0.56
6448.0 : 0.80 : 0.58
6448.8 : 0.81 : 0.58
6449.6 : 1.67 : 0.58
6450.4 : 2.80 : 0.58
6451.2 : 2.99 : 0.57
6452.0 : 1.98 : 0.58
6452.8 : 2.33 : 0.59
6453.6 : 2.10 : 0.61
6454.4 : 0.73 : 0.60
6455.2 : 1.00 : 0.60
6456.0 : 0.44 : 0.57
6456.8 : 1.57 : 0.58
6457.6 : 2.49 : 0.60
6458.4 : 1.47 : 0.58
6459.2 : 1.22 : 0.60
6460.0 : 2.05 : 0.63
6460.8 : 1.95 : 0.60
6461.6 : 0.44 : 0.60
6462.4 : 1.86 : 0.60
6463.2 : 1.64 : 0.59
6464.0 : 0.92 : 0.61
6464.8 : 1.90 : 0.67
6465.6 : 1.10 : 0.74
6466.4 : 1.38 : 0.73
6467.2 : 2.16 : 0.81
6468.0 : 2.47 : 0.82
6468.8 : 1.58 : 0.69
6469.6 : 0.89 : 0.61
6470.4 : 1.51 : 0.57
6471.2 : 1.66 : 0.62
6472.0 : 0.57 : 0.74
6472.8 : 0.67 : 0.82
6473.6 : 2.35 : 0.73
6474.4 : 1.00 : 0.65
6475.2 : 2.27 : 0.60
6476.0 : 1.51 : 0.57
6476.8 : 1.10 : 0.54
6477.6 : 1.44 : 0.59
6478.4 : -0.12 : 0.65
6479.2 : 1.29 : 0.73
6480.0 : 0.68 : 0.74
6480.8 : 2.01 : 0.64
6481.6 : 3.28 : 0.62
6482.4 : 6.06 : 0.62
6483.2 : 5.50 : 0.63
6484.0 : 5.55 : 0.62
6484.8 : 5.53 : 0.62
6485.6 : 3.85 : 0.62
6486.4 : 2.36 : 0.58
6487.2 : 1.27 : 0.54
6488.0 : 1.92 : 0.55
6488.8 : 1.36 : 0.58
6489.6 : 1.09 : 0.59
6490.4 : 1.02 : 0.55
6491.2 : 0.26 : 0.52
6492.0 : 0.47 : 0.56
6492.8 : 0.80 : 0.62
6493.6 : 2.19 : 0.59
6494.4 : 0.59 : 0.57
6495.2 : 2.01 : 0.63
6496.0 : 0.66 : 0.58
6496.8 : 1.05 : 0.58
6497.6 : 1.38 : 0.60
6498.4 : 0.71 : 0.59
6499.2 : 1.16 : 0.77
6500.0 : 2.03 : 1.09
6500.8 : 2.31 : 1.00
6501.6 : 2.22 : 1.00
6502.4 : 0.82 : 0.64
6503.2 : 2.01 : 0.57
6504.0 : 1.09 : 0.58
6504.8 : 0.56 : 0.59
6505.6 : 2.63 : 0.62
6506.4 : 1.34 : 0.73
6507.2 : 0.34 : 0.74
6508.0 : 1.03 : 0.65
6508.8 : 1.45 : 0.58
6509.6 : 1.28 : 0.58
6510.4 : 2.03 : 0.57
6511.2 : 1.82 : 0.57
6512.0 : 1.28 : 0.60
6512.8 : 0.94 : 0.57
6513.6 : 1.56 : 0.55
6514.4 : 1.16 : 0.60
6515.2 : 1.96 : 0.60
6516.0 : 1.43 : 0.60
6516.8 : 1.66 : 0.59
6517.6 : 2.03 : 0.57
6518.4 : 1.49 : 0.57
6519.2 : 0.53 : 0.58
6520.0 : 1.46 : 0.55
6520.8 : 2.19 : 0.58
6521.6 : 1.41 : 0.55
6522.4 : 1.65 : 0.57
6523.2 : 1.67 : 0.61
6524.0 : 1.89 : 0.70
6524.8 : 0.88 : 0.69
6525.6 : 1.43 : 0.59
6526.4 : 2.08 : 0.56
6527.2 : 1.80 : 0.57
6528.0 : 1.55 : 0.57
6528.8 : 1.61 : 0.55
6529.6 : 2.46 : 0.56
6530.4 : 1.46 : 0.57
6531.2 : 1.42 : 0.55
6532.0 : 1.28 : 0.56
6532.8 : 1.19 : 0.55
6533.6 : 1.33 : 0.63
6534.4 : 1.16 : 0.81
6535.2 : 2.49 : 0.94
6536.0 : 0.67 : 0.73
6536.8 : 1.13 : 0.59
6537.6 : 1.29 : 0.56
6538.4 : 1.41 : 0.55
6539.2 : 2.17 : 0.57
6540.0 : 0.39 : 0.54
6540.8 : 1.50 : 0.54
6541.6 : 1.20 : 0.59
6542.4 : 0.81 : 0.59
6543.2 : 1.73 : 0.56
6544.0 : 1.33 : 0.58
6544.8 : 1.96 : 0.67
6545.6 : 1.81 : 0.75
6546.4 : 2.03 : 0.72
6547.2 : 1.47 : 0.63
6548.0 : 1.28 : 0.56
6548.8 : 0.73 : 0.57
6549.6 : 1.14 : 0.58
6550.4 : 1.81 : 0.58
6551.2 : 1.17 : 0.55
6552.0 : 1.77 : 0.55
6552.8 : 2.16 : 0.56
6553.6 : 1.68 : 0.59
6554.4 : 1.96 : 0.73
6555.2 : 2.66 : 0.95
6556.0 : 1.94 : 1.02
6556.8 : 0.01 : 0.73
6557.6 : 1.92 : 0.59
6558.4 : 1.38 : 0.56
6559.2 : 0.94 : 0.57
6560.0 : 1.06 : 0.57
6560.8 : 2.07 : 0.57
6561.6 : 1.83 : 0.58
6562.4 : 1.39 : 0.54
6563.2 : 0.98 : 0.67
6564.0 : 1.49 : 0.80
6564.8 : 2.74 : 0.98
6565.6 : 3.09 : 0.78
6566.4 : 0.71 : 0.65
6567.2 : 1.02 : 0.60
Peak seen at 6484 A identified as H-beta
